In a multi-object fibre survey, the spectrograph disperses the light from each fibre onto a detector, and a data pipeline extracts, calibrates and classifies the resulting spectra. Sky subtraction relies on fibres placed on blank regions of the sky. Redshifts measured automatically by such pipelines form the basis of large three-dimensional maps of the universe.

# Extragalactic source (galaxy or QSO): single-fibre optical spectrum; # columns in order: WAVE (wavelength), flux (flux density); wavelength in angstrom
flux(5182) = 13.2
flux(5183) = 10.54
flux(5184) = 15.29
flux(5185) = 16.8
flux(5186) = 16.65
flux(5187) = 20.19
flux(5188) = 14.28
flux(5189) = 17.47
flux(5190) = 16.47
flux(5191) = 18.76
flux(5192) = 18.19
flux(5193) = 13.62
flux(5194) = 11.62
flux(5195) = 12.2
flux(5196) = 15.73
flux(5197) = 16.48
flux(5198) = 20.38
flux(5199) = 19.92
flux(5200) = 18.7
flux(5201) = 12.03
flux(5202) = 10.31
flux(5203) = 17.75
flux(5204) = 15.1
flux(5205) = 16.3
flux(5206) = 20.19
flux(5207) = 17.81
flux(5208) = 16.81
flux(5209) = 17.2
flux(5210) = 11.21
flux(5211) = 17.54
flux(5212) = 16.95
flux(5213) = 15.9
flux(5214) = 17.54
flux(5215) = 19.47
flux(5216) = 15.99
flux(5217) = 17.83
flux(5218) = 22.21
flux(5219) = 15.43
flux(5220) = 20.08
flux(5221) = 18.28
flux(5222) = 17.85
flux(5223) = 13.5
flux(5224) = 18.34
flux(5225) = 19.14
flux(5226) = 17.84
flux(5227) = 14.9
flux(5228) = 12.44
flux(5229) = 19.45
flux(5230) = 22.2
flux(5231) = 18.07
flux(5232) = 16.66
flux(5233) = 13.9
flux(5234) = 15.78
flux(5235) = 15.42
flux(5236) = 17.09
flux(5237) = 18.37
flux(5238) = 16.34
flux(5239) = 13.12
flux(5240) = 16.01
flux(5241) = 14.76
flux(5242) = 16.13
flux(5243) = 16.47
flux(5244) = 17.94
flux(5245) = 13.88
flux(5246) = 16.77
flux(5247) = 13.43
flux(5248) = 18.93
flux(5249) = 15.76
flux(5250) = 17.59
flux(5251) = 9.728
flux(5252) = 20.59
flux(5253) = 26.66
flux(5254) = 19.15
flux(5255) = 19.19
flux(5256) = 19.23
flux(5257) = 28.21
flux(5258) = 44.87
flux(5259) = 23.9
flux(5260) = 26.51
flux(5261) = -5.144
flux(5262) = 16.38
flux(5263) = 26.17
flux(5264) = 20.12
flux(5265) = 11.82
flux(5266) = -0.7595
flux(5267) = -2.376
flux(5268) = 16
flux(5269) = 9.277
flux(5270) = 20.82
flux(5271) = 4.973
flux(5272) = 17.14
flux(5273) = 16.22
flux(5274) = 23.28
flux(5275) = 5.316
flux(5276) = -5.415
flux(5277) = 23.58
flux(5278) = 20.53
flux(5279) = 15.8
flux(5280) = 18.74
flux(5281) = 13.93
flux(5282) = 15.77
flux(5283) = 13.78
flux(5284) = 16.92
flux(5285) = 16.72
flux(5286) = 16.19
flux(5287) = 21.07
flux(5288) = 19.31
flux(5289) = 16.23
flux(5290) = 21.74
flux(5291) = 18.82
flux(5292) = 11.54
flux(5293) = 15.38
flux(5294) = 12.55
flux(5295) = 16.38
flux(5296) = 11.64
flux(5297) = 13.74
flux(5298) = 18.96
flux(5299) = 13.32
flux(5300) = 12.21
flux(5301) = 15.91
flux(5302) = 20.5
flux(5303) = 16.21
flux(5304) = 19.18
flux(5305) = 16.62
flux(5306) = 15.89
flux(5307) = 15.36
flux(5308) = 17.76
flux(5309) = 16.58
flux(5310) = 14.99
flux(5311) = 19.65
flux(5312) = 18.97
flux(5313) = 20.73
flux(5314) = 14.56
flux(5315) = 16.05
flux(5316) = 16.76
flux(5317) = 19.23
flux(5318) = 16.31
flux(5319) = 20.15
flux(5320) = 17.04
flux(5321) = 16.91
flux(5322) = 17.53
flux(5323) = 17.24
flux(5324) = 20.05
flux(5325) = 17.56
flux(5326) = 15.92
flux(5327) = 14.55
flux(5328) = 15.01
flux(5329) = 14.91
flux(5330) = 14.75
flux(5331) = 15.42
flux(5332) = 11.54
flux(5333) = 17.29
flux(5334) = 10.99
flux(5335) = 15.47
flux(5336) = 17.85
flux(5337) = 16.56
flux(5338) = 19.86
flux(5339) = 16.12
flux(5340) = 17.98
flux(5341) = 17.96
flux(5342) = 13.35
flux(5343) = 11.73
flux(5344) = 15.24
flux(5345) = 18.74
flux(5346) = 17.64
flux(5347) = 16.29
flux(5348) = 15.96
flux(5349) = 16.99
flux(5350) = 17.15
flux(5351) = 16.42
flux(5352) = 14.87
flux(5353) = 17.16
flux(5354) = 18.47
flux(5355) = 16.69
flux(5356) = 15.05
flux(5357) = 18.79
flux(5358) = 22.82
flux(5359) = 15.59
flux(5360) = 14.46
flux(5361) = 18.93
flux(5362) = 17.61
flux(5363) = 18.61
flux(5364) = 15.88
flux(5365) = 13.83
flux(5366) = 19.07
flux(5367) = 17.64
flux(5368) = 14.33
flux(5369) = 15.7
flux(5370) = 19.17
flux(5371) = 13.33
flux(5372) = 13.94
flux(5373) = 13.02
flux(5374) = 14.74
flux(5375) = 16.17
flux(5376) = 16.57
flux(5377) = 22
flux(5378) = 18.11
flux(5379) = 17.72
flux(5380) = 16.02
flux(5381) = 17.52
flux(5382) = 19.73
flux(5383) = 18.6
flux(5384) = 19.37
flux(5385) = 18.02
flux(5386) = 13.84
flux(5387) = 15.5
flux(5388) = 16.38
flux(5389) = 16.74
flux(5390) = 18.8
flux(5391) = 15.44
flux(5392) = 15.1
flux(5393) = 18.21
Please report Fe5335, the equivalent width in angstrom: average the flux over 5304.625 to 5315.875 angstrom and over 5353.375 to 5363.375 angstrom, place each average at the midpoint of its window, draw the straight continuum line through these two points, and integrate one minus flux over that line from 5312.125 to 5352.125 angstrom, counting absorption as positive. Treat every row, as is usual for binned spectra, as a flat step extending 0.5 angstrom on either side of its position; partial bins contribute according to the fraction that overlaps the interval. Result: 1.98 angstrom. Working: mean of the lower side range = 17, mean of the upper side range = 17.7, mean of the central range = 16.5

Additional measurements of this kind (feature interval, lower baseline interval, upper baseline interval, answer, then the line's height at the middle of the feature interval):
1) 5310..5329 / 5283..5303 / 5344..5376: -1.12 angstrom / 16.4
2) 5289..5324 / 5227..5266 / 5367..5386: 1.22 angstrom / 17.3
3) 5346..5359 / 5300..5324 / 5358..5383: -0.15 angstrom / 17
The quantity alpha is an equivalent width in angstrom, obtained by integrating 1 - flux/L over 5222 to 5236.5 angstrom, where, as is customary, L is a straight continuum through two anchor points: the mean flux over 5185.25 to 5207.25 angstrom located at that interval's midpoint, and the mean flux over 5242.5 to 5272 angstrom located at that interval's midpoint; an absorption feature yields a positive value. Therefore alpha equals -0.2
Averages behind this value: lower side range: 16.4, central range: 16.8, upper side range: 16.8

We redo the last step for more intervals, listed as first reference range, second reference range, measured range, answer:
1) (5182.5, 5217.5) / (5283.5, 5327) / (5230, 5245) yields 0.2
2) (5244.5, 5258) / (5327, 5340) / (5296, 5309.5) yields 0.6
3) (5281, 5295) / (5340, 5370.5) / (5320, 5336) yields 0.8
